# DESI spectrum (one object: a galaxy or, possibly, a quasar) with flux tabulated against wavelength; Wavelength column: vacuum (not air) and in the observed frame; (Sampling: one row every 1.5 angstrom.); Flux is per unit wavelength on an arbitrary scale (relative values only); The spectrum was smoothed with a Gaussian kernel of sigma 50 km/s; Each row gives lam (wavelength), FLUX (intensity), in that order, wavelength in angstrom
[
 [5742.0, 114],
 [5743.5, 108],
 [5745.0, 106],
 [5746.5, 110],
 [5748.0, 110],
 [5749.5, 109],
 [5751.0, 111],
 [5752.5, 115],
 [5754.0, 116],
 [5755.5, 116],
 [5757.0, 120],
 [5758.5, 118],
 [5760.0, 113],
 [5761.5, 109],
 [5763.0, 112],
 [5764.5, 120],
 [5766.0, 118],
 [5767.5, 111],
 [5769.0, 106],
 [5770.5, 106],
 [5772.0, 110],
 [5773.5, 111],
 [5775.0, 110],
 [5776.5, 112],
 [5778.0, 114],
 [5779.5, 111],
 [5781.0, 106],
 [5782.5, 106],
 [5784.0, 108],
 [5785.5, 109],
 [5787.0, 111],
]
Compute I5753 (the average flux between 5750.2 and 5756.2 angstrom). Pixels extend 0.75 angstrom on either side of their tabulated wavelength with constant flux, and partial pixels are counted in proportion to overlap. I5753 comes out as 114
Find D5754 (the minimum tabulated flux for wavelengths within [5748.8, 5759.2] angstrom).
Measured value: 109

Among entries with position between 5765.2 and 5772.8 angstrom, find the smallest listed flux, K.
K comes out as 106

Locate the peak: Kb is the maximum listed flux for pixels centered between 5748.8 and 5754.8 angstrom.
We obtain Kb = 116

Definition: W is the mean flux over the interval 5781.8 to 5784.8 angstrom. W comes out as 107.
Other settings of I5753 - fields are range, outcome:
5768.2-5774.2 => 108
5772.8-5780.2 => 112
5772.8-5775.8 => 111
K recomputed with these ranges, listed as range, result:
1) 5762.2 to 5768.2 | 111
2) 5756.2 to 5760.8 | 113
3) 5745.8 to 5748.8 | 110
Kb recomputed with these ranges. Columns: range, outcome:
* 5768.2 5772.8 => 110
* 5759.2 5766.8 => 120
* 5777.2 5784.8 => 114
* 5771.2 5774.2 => 111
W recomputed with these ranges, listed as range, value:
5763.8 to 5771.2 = 112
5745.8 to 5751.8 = 110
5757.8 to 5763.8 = 113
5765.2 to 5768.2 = 115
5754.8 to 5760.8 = 117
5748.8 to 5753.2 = 112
